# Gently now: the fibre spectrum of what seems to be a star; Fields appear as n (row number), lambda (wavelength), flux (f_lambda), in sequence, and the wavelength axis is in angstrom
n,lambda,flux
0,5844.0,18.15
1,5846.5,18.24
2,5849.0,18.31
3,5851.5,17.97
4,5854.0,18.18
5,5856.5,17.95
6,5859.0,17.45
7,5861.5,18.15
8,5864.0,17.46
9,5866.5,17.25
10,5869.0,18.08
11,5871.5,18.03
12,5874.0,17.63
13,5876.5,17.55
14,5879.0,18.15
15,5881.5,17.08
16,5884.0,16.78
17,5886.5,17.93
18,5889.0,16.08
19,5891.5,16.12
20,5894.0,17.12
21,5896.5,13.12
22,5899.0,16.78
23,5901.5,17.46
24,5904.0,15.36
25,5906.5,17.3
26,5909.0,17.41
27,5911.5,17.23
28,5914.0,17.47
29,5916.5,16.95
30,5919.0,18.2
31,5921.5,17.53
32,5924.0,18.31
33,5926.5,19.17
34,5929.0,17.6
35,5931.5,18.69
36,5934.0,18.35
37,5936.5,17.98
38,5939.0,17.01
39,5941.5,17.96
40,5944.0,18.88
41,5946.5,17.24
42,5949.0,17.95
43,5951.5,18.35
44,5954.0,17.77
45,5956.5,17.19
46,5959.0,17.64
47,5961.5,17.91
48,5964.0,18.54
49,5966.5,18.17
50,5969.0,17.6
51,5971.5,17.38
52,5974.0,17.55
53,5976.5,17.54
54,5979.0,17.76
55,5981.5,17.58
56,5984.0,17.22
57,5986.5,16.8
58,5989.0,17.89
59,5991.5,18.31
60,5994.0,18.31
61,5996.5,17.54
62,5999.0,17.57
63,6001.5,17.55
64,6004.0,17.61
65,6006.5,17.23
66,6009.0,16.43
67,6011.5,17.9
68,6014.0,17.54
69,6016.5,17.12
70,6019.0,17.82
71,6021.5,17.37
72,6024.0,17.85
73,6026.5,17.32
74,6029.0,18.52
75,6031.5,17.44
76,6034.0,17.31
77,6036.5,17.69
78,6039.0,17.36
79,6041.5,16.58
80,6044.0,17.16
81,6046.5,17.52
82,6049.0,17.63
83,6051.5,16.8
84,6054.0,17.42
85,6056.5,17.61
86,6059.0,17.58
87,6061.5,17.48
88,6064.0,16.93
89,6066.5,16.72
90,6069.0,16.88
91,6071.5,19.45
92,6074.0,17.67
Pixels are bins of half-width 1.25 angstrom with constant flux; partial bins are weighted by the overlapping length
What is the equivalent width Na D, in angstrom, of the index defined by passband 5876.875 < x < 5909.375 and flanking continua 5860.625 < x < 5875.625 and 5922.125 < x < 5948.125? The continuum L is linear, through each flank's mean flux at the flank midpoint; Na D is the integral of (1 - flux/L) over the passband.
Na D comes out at 2.20 angstrom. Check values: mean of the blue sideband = 17.8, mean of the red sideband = 18.1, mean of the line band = 16.7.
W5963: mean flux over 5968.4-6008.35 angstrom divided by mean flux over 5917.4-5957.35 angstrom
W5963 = 1.0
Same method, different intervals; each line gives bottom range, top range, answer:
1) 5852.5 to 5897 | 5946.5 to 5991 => 1.02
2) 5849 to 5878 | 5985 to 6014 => 0.99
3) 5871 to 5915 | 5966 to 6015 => 1.04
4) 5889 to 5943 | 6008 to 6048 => 1.01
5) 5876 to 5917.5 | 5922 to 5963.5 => 1.07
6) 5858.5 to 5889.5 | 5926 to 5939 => 1.04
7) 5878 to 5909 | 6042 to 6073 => 1.05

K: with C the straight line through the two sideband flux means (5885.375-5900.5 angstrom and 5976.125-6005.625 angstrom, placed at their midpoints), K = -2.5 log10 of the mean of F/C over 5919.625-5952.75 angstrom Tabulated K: -0.08 mag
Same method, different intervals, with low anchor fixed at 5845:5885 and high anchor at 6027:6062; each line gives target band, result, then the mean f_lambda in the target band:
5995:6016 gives 0.01 mag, 17.4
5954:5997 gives -0.01 mag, 17.7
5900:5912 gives 0.05 mag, 16.9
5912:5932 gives -0.02 mag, 17.9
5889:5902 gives 0.11 mag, 16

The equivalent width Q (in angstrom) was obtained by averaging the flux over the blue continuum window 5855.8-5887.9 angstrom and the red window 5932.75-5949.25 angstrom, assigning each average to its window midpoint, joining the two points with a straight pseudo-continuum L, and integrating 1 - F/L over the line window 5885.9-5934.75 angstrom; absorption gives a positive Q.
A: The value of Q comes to 1.66 angstrom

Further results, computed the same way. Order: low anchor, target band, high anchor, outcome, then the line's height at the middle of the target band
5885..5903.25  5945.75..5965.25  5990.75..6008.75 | -0.8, 17.1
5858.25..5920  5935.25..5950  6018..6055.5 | -0.5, 17.2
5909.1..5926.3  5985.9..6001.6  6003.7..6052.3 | -0.2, 17.5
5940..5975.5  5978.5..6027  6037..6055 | 0.0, 17.5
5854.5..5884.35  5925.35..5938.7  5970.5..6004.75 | -0.5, 17.6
